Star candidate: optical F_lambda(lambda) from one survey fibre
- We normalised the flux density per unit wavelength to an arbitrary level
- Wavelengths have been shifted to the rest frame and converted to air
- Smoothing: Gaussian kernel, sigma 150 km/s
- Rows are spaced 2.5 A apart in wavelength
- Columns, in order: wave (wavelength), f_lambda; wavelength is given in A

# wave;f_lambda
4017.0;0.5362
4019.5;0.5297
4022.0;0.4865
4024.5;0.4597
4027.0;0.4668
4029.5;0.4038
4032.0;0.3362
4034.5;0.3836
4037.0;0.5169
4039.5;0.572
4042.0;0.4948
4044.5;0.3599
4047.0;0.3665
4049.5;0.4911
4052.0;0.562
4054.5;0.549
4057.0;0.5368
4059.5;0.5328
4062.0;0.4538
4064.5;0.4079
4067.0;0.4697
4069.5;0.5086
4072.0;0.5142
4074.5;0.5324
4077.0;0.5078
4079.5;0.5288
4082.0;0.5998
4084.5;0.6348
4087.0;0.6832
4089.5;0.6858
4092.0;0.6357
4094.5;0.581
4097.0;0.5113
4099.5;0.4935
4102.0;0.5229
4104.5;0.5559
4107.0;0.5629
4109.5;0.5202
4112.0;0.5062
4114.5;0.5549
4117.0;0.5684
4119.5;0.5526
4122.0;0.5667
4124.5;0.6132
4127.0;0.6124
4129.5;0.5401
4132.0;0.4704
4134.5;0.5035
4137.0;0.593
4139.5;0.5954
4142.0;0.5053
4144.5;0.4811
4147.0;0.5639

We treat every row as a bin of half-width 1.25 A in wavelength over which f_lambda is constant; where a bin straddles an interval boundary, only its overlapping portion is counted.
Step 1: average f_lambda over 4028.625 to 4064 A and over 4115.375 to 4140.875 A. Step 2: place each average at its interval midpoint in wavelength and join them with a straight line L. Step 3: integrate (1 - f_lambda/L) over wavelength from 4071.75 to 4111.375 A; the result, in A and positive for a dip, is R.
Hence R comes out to -3.7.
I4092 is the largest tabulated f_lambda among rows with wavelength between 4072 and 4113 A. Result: 0.6858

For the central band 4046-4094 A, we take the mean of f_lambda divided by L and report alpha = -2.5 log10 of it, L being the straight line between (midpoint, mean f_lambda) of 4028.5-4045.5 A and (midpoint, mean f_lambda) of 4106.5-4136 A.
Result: -0.12 mag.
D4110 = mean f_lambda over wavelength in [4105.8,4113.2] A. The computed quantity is 0.53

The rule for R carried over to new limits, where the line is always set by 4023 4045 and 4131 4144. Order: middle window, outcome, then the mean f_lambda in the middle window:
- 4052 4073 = -1.3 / 0.5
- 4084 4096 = -3.6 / 0.642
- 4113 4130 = -1.8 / 0.573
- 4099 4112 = -0.7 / 0.531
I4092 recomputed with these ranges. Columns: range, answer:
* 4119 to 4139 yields 0.6132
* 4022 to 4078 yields 0.572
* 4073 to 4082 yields 0.5998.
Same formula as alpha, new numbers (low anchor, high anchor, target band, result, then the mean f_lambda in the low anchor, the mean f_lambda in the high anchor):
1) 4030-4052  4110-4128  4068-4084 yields -0.08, 0.446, 0.565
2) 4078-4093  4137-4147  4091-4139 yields 0.06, 0.626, 0.54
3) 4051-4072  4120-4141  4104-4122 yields 0.00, 0.503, 0.561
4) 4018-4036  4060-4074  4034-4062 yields -0.07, 0.441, 0.477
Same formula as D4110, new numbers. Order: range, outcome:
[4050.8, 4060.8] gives 0.545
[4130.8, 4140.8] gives 0.541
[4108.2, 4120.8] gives 0.541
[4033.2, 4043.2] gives 0.491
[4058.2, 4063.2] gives 0.494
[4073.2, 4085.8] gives 0.561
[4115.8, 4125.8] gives 0.575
